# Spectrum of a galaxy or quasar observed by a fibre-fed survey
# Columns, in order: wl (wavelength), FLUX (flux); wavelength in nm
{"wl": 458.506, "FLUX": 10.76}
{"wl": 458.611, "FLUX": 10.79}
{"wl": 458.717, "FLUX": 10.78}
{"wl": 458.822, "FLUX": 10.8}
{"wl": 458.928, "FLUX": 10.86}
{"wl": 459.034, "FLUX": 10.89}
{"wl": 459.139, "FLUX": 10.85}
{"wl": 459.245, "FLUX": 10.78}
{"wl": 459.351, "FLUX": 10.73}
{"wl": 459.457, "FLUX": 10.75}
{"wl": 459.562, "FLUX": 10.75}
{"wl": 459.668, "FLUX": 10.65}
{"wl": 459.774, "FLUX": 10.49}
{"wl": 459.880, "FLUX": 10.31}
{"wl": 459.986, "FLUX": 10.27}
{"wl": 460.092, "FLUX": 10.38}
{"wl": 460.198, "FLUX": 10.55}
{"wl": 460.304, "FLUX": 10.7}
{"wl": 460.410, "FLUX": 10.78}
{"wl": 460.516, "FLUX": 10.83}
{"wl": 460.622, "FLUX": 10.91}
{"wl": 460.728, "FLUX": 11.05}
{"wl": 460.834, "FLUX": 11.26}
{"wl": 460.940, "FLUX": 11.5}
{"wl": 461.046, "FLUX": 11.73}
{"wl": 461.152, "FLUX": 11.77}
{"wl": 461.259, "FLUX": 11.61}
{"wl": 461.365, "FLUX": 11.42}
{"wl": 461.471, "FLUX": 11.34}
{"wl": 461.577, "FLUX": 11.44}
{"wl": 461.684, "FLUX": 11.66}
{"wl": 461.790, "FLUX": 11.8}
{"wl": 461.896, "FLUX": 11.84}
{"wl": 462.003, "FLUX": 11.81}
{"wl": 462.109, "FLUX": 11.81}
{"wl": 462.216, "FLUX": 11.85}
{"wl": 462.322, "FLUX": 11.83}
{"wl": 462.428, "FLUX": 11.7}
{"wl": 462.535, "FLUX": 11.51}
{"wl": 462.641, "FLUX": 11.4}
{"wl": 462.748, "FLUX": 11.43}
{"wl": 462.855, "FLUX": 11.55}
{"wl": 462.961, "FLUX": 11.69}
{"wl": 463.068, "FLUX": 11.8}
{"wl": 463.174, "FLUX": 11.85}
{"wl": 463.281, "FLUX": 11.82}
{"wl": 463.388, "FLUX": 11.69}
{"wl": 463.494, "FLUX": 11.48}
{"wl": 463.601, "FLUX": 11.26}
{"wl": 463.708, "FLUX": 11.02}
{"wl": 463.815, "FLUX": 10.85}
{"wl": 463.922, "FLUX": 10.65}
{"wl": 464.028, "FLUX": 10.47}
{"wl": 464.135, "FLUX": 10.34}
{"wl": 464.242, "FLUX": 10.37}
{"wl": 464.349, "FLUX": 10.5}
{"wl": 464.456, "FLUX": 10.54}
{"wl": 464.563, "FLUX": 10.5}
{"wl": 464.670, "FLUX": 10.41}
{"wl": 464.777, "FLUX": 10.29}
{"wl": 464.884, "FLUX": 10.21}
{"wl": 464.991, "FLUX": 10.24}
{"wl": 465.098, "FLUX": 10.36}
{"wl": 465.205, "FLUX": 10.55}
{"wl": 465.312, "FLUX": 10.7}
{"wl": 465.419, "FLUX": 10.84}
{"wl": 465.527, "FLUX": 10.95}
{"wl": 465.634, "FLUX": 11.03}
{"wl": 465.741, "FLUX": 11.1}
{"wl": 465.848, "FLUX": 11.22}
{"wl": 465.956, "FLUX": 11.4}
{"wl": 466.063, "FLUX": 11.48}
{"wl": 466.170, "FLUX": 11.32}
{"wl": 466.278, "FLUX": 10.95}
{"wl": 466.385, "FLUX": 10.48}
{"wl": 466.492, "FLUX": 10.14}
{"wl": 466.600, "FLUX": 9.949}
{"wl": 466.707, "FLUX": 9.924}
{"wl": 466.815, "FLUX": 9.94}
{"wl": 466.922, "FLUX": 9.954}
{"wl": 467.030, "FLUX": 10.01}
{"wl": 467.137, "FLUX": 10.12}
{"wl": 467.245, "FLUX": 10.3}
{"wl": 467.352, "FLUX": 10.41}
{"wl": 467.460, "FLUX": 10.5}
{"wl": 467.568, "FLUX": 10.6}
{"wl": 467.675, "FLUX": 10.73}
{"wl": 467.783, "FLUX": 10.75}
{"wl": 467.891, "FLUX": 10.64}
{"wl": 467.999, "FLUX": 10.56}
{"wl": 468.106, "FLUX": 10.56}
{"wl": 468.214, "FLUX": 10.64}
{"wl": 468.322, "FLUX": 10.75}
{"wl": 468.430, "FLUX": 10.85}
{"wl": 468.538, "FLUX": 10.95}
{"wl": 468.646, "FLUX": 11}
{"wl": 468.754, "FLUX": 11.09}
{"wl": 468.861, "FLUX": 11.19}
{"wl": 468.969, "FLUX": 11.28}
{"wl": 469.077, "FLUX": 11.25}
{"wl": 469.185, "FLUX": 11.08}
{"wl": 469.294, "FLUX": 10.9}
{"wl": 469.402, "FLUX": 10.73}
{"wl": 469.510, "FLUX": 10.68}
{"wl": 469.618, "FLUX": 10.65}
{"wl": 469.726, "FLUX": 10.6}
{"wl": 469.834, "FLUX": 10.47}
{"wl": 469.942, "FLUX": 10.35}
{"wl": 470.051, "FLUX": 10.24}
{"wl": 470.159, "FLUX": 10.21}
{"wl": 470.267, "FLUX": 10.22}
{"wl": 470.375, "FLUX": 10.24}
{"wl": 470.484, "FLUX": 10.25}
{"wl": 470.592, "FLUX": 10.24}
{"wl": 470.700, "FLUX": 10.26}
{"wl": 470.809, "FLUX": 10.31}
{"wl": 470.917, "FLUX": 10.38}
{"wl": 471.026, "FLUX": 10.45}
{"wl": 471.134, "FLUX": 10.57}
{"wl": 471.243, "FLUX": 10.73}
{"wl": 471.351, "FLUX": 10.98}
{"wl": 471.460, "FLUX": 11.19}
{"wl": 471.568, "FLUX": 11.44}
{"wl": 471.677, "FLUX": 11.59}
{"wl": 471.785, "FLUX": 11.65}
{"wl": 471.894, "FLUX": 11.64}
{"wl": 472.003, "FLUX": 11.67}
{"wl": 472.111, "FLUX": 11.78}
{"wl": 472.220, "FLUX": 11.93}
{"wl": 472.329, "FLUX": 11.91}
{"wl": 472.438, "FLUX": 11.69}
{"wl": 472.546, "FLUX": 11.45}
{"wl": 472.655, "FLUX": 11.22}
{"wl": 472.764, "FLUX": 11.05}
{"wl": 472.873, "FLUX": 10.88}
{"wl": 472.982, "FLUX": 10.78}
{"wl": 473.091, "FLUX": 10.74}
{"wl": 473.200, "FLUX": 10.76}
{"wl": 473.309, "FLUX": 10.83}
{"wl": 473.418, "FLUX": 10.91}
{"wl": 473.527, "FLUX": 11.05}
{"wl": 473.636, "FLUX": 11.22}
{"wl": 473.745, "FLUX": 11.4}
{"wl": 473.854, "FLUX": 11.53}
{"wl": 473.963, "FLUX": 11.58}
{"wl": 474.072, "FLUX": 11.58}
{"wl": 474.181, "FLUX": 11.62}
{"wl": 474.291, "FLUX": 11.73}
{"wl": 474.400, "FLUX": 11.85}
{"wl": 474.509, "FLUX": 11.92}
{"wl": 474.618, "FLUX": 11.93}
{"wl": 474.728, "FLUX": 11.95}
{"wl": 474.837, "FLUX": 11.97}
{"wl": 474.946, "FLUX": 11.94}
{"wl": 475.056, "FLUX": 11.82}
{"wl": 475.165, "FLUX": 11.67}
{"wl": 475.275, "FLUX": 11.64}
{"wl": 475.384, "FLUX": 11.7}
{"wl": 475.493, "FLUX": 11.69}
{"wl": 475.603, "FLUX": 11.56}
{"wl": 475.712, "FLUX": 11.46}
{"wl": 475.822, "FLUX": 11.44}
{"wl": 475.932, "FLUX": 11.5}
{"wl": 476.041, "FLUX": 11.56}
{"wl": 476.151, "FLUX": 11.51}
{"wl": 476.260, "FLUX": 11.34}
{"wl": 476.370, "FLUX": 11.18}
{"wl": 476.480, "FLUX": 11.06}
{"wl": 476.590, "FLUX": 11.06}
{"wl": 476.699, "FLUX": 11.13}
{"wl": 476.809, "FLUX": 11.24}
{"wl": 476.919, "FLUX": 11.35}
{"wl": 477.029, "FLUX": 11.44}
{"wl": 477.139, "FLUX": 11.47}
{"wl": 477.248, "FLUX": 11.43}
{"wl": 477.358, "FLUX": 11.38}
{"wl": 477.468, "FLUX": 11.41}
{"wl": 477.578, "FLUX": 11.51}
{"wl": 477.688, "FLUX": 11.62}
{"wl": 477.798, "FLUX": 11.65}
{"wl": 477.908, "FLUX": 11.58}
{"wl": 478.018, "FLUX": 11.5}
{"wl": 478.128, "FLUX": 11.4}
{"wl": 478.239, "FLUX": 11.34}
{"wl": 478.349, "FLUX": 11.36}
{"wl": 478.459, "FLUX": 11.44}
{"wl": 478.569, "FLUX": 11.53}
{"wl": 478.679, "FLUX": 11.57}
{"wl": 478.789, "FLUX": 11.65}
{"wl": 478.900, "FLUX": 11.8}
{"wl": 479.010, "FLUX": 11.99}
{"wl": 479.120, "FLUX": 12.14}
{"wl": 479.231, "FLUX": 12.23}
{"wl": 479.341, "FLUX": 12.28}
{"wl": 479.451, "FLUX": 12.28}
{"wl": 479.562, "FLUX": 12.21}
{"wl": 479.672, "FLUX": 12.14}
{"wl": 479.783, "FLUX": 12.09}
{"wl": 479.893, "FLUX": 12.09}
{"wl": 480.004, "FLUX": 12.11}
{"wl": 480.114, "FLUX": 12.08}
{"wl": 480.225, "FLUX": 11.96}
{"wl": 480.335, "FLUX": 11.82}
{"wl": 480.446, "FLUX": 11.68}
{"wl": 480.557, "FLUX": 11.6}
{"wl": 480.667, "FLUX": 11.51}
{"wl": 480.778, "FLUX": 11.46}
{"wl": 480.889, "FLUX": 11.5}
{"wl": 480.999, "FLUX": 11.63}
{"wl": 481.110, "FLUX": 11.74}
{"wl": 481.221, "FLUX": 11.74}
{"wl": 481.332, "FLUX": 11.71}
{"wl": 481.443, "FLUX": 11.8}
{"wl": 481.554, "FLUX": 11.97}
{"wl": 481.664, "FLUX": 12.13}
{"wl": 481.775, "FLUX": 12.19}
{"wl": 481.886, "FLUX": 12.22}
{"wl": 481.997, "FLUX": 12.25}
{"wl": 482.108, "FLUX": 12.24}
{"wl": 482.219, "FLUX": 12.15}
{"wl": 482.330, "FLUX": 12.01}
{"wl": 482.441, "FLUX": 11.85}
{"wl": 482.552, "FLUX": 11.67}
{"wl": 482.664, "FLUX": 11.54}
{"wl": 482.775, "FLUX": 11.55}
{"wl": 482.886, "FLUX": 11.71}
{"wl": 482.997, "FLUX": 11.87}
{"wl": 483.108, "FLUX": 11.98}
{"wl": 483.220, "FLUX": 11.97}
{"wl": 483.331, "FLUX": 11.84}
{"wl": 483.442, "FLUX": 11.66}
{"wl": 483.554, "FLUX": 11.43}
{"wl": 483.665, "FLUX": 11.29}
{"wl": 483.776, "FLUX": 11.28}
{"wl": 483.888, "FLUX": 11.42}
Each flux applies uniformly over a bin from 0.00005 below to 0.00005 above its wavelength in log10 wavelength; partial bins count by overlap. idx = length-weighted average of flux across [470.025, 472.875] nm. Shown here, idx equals 11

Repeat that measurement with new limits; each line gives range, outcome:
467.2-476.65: 11.1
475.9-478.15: 11.4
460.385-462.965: 11.5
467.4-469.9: 10.8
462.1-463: 11.6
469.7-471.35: 10.4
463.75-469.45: 10.7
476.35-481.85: 11.7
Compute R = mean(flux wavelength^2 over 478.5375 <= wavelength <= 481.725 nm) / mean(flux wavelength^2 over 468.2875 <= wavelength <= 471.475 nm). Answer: 1.16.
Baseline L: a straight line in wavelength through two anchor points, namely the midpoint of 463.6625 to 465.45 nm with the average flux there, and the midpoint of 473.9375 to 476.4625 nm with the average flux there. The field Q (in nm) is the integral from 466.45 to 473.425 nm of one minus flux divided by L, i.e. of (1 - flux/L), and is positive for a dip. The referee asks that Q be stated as 0.20 nm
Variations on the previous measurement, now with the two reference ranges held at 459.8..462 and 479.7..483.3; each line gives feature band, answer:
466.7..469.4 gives 0.18 nm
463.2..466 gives 0.12 nm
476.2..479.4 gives 0.06 nm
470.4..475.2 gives 0.13 nm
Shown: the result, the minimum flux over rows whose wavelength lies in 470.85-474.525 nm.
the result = 10.38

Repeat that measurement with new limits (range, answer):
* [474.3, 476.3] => 11.34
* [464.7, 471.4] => 9.924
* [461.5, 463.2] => 11.4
